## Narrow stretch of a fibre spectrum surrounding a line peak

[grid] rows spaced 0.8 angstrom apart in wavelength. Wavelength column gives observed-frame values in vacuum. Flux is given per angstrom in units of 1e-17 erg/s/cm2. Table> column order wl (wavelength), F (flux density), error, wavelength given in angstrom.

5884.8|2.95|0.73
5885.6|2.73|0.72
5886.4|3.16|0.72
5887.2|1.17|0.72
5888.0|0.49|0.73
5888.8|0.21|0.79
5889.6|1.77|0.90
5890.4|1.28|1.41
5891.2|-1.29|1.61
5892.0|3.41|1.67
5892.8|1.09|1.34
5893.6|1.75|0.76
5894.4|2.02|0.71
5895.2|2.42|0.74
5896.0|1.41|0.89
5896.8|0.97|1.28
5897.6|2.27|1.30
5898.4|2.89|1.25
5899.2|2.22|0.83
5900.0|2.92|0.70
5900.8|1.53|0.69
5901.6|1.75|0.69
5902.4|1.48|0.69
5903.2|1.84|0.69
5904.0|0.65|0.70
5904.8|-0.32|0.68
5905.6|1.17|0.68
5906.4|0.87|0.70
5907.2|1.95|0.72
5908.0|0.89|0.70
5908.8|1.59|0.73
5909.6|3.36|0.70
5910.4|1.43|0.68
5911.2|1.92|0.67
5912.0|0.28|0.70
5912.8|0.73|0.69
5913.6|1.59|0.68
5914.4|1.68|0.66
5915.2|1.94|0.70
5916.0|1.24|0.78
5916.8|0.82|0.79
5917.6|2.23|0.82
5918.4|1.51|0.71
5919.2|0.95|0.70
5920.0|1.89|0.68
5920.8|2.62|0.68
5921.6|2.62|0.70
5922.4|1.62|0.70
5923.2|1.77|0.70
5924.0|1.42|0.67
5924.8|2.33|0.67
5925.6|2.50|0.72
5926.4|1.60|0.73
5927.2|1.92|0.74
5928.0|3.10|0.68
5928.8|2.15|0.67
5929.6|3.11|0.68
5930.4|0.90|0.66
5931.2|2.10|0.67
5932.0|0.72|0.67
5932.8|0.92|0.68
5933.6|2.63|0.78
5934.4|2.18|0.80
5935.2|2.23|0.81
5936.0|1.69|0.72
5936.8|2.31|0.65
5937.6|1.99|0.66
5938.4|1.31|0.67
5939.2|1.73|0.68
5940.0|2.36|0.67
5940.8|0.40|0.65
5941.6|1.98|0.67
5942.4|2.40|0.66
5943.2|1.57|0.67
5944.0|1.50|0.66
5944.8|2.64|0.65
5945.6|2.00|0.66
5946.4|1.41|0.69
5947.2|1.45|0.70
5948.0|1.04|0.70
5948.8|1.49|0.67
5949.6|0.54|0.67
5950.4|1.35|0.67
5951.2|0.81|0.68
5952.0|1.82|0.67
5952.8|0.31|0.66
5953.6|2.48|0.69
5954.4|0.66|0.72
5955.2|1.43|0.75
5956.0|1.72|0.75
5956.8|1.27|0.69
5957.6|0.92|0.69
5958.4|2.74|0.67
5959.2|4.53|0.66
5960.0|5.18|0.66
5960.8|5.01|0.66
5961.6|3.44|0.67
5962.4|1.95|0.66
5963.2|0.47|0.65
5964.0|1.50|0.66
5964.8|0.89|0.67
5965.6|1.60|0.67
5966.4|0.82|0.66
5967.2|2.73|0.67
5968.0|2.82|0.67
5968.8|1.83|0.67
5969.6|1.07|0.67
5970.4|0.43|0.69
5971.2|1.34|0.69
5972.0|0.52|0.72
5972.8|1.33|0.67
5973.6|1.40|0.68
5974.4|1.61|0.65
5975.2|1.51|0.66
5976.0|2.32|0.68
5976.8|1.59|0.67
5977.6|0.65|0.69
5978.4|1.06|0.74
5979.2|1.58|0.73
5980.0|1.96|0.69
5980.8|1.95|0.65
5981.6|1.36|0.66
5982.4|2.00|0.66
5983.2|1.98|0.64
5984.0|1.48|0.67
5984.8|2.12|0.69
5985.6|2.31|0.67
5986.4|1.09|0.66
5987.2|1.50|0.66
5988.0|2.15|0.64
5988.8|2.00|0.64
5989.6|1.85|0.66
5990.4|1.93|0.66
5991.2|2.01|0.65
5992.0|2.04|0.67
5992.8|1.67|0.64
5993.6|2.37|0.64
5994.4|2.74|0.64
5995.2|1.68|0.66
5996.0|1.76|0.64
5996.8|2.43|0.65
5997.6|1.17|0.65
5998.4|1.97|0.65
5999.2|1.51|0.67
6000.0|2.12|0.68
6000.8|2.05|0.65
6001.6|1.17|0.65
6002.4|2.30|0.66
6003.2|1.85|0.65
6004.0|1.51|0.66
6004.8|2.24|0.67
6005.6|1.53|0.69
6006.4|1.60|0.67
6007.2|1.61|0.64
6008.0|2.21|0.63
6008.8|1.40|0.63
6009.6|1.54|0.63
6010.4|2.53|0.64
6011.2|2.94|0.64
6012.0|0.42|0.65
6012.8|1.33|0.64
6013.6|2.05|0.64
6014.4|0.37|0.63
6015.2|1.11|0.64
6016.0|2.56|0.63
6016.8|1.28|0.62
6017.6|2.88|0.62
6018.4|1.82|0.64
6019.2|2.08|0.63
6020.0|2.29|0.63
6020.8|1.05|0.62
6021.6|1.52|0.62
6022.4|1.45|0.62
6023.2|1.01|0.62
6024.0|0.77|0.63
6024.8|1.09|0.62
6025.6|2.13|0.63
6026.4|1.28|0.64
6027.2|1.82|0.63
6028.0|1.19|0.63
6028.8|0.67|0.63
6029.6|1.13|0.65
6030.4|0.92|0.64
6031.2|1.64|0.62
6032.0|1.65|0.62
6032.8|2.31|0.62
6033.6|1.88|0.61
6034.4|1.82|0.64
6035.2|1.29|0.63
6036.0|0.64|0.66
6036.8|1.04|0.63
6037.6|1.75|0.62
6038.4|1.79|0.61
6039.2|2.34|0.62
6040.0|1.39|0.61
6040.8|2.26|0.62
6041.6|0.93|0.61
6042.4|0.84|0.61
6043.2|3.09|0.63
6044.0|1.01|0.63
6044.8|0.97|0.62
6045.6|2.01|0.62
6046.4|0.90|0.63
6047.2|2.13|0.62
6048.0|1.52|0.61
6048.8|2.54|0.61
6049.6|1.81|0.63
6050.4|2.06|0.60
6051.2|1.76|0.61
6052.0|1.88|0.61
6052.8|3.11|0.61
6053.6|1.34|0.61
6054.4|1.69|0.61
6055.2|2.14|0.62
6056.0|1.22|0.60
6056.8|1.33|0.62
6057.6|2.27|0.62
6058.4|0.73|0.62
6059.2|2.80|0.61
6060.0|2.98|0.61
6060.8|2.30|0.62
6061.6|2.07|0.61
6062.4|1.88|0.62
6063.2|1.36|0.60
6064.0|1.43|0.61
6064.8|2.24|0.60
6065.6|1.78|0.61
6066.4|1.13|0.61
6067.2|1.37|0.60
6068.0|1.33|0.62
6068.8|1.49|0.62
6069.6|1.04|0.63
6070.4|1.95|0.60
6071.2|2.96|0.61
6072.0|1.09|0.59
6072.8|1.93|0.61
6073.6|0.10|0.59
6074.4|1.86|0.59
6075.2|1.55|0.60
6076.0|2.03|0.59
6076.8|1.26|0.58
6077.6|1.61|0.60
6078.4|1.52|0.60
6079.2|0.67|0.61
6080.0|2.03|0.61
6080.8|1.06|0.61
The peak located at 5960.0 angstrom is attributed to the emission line H-gamma 4340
